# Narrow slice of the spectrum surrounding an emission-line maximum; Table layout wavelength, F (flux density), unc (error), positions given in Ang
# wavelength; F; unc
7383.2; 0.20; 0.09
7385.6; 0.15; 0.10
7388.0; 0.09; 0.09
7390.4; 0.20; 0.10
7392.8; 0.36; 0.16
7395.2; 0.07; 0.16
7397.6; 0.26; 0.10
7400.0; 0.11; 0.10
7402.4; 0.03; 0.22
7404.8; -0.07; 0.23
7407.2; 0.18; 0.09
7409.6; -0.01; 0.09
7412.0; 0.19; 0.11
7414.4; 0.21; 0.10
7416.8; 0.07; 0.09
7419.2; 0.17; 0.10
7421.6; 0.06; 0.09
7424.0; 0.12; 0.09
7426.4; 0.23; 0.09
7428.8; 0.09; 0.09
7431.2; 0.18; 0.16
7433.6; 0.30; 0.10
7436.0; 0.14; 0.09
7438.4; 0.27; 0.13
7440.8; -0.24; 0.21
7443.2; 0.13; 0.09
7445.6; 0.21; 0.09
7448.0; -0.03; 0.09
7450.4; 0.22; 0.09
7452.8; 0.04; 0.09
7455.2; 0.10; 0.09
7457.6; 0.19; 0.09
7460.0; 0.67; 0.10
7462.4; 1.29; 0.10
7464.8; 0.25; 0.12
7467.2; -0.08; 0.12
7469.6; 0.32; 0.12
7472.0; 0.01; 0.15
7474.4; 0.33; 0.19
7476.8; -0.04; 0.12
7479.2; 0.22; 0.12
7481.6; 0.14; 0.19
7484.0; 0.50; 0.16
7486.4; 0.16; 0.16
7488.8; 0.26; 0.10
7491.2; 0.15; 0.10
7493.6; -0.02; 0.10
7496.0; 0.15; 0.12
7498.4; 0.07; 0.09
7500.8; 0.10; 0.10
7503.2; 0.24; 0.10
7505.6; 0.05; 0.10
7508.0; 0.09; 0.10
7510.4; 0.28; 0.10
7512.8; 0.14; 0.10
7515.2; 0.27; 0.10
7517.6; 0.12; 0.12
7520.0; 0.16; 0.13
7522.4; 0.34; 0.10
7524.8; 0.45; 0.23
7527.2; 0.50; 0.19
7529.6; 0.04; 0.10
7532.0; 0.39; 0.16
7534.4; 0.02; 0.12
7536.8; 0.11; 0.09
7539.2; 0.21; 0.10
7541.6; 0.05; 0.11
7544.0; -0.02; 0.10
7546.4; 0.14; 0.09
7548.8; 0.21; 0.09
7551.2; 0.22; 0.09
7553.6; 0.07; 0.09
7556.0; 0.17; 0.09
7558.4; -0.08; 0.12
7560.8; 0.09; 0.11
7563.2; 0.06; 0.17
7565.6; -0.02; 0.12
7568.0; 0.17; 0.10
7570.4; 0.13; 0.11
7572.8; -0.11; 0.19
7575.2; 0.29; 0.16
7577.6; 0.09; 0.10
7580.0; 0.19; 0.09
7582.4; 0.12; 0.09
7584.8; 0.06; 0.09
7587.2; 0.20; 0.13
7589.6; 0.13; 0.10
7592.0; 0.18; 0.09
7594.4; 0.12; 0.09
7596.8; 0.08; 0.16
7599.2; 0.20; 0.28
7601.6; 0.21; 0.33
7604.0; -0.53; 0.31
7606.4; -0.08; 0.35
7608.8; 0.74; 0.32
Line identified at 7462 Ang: H-gamma 4340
